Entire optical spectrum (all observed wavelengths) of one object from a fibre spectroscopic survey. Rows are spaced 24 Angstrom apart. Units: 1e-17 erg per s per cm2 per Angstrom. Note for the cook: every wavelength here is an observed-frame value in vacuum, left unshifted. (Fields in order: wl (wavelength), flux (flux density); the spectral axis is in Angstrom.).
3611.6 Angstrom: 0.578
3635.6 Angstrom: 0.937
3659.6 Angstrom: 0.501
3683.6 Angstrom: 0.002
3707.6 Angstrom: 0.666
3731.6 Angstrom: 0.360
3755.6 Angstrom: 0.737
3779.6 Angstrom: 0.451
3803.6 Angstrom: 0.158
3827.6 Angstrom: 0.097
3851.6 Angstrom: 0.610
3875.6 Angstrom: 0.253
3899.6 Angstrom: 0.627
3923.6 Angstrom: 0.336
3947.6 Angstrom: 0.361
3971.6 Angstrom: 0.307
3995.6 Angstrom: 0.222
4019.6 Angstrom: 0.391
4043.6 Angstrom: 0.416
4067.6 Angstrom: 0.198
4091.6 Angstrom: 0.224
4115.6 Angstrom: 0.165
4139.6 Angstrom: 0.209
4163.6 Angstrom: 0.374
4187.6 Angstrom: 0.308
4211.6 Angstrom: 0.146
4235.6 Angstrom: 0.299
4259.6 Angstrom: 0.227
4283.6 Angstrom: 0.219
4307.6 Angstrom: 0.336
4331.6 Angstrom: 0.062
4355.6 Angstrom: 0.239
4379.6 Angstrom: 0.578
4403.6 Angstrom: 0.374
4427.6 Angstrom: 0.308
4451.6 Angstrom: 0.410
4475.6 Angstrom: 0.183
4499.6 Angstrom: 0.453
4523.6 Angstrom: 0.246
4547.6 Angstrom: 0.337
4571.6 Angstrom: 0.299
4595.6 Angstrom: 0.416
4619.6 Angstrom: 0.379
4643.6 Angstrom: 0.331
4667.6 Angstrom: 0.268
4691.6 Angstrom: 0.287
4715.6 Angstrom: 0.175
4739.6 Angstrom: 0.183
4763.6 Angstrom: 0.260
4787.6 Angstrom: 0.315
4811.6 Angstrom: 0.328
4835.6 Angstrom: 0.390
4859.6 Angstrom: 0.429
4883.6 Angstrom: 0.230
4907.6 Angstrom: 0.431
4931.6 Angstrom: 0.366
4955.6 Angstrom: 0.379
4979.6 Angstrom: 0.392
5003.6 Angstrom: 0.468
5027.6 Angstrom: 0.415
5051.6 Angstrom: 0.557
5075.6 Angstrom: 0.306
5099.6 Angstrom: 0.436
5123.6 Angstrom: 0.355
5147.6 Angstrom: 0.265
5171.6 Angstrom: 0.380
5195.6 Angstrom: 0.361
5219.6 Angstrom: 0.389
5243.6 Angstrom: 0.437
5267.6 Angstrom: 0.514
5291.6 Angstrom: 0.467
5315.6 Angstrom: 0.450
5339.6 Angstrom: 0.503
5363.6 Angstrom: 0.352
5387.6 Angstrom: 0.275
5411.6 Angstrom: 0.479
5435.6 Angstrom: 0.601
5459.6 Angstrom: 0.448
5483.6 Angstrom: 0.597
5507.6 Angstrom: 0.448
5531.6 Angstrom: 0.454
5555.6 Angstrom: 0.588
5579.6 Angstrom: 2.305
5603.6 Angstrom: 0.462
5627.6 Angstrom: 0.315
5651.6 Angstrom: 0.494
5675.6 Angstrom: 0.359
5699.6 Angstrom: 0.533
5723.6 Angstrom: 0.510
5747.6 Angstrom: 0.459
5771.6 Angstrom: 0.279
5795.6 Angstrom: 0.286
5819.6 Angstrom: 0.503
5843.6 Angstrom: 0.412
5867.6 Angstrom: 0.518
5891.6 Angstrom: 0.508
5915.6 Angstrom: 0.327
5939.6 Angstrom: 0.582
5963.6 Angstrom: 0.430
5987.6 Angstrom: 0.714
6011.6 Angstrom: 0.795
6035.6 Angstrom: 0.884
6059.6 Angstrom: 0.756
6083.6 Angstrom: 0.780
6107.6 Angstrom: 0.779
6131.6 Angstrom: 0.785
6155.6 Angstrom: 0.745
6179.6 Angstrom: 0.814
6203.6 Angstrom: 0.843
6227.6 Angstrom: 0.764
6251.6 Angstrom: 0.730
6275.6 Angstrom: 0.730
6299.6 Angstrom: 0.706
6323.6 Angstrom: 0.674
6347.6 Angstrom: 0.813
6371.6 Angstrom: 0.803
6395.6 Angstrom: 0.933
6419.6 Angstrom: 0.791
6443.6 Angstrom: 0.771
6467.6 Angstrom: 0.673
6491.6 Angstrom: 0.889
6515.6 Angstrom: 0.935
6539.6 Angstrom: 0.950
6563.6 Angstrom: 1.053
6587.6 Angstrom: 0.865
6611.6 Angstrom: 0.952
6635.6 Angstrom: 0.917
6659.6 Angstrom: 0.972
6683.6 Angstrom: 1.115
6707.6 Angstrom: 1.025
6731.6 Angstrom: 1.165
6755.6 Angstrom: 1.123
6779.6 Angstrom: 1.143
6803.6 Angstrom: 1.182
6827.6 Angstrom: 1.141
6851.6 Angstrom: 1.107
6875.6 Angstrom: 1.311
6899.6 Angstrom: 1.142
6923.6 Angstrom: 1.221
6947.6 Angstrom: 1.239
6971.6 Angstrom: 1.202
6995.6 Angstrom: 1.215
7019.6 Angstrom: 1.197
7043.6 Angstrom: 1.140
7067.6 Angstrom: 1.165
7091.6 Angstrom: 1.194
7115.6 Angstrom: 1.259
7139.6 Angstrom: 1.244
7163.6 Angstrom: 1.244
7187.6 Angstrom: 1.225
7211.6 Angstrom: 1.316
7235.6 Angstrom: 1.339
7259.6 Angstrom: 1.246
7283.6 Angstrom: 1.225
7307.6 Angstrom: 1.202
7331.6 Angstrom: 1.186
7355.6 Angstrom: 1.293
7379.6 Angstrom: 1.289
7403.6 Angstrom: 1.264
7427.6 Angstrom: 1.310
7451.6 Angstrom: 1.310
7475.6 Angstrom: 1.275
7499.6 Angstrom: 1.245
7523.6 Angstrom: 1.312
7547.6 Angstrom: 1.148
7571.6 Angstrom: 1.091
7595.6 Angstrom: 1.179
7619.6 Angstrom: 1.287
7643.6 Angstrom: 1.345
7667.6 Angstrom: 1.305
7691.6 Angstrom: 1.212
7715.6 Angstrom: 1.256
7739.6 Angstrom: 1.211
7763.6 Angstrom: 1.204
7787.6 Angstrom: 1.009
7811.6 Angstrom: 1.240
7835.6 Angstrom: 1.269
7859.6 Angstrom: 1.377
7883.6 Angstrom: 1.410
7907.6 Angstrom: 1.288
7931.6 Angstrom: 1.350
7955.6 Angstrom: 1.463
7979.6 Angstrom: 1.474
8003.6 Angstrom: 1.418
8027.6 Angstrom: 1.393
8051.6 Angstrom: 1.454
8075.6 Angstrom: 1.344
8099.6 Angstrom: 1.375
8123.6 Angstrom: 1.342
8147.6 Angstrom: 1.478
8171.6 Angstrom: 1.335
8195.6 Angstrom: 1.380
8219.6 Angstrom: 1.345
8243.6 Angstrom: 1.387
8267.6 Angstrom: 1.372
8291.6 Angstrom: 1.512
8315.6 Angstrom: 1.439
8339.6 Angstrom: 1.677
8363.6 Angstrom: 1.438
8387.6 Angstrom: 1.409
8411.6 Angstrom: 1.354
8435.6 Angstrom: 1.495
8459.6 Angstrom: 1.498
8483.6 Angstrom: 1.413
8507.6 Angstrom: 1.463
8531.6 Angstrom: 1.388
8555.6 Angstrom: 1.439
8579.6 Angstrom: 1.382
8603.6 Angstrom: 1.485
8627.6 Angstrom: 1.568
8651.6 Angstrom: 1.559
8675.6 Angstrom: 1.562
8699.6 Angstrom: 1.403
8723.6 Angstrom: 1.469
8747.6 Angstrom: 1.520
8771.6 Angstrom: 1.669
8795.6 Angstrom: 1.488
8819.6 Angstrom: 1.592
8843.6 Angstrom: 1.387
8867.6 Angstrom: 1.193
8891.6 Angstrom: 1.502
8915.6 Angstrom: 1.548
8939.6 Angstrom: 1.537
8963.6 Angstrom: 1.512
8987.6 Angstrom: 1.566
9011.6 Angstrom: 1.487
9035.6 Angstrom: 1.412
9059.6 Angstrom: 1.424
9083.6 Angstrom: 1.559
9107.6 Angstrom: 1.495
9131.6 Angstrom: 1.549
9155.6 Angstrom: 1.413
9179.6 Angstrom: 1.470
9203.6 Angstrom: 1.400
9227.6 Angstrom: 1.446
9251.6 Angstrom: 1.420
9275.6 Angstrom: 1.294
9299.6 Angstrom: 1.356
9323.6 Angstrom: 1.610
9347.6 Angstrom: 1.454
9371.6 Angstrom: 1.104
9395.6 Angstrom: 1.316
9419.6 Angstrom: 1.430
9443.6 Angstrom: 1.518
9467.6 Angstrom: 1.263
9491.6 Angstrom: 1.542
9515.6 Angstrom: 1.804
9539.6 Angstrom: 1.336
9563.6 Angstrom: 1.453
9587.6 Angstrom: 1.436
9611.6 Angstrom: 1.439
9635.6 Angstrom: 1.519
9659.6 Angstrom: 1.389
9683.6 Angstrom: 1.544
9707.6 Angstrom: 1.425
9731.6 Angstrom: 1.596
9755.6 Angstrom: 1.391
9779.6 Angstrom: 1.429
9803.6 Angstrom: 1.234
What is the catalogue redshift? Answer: 0.504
